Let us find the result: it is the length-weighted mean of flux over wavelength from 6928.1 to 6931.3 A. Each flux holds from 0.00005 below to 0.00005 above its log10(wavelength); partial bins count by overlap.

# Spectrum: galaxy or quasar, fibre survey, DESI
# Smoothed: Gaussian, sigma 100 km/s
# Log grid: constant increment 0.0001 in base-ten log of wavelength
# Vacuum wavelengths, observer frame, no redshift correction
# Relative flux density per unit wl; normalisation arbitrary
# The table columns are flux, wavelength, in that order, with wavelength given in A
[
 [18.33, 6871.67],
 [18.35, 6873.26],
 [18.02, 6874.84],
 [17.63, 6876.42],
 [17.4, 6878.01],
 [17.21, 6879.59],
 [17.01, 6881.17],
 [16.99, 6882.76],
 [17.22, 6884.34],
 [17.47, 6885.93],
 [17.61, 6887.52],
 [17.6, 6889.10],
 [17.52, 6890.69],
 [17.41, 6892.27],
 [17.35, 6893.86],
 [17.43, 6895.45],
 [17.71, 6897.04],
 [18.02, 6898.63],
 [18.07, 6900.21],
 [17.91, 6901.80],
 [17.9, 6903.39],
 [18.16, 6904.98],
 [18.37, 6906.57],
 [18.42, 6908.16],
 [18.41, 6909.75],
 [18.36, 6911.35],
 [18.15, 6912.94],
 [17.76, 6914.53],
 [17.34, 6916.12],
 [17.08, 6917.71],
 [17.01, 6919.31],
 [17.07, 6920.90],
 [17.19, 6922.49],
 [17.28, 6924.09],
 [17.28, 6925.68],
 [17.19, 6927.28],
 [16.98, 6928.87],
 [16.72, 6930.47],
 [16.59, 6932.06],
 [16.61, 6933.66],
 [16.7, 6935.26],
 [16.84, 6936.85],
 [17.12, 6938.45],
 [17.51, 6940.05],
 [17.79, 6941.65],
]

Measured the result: 16.9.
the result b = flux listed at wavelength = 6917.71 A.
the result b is 17.08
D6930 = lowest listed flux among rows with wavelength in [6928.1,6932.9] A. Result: 16.59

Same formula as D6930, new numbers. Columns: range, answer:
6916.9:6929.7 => 16.98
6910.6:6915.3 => 17.76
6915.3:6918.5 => 17.08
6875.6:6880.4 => 17.21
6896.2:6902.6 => 17.71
